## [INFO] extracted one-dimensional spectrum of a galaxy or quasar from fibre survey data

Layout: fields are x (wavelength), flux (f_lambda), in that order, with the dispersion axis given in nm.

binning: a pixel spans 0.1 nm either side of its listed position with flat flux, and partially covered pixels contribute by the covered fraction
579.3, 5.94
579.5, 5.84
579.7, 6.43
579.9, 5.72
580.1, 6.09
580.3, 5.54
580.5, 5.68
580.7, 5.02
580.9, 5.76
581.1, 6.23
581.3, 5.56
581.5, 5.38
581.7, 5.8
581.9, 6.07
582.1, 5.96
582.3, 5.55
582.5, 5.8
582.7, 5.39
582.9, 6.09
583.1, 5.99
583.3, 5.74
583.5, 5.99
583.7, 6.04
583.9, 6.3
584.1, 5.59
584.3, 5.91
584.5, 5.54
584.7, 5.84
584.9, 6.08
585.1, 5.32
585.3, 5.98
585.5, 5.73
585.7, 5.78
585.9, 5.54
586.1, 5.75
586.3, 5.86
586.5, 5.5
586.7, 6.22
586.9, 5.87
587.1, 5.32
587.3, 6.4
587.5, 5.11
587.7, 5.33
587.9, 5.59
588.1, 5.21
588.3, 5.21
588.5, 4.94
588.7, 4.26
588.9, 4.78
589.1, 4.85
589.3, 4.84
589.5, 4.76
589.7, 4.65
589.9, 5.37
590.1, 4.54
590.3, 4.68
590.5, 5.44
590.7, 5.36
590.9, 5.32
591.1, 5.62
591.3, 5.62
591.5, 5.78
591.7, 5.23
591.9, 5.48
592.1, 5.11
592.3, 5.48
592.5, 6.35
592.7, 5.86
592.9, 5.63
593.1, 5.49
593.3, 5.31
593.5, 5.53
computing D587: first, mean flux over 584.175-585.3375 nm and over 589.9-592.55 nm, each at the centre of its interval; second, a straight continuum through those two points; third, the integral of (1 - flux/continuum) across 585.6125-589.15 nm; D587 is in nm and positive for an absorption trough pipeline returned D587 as 0.114 nm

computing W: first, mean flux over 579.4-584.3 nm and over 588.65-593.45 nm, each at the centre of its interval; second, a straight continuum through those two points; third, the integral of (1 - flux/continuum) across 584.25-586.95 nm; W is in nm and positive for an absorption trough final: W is -0.09 nm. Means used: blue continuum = 5.82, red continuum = 5.26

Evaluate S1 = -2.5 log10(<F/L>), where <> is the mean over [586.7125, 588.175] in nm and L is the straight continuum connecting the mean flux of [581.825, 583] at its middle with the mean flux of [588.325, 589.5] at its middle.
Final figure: -0.12 mag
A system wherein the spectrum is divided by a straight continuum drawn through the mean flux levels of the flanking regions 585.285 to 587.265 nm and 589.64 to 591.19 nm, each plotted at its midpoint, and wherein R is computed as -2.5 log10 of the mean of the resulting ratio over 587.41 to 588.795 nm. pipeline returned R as 0.08 mag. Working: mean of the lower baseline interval 5.77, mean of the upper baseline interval 5.13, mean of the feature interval 5.1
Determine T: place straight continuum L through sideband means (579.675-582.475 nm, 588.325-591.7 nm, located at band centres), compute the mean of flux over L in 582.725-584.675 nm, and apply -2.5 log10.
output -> -0.06 mag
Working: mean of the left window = 5.75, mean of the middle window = 5.89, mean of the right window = 5.06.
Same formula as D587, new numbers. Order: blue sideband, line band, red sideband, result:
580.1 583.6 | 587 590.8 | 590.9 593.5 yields 0.36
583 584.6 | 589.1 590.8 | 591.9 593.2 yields 0.23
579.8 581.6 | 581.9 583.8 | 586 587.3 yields -0.05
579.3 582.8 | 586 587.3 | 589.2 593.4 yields -0.07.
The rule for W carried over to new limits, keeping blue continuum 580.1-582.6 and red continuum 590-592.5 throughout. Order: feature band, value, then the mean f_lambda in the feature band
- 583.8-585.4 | -0.07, 5.82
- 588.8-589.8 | 0.12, 4.78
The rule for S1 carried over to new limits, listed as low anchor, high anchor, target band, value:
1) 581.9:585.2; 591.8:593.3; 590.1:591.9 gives 0.06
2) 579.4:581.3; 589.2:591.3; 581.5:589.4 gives -0.04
